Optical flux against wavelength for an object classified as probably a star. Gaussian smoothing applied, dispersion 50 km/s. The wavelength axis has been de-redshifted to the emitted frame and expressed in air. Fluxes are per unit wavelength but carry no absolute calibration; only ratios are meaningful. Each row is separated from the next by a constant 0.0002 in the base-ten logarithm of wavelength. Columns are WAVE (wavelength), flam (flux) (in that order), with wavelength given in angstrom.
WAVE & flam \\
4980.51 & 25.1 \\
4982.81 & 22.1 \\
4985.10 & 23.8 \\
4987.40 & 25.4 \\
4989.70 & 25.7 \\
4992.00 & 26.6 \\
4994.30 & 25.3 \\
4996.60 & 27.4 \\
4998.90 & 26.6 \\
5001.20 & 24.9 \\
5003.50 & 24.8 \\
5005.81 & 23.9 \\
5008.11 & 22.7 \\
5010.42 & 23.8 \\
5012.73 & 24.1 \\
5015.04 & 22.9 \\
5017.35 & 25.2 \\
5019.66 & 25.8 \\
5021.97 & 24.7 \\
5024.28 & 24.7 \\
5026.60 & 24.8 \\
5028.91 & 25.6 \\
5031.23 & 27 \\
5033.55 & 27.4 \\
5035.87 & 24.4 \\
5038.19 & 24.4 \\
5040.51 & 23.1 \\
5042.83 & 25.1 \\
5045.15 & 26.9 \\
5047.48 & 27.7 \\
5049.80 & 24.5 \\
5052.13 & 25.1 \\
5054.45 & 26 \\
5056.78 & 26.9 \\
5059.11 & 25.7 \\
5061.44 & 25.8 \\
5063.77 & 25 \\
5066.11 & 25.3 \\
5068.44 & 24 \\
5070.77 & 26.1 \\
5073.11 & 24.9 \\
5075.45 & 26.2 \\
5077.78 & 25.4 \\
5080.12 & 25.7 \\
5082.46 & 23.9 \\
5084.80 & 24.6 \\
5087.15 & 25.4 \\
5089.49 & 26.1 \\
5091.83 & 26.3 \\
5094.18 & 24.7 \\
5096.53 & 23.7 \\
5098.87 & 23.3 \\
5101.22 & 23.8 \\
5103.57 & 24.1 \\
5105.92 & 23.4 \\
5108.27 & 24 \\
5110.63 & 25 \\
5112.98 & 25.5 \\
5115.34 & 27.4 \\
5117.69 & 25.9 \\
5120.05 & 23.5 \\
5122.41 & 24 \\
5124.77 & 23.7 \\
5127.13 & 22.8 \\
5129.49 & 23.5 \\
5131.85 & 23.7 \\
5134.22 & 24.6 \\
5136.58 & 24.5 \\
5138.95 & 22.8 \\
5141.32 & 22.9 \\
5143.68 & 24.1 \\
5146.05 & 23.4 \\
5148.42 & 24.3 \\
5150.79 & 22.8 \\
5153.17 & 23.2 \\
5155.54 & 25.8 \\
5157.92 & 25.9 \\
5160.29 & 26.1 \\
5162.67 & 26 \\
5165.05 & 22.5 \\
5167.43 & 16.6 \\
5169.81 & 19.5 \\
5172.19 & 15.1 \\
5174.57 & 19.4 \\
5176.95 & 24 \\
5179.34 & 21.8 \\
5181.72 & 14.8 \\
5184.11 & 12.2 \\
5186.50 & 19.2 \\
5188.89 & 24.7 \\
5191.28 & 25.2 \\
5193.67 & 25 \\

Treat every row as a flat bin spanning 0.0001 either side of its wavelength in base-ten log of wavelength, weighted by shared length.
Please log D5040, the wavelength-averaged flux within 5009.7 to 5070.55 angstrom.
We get 25.3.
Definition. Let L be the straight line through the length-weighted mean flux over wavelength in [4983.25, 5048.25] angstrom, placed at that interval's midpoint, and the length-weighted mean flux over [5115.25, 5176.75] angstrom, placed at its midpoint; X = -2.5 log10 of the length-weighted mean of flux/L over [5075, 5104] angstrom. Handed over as -0.04 mag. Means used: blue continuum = 25.1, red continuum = 23.2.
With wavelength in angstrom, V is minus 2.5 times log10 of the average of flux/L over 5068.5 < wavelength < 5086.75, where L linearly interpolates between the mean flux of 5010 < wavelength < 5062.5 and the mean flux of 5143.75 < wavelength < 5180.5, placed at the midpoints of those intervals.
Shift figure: -0.04 mag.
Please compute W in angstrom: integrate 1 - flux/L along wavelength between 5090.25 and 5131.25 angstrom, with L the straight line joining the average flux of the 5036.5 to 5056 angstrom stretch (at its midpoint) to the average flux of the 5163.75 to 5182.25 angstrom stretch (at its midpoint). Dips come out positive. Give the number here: -3.8 angstrom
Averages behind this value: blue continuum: 25.4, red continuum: 19.4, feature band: 24.4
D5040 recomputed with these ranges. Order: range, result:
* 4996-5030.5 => 24.8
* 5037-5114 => 25.1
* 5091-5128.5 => 24.4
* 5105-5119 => 25.2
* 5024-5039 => 25.5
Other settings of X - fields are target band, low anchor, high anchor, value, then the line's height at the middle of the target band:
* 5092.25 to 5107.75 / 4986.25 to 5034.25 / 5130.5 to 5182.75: -0.02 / 23.5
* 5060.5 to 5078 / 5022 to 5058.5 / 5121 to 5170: -0.01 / 25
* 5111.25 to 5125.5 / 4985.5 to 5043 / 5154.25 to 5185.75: -0.13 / 22.2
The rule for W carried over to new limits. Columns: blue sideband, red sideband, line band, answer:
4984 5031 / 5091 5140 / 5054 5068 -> -0.6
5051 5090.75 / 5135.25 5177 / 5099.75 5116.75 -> -0.4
